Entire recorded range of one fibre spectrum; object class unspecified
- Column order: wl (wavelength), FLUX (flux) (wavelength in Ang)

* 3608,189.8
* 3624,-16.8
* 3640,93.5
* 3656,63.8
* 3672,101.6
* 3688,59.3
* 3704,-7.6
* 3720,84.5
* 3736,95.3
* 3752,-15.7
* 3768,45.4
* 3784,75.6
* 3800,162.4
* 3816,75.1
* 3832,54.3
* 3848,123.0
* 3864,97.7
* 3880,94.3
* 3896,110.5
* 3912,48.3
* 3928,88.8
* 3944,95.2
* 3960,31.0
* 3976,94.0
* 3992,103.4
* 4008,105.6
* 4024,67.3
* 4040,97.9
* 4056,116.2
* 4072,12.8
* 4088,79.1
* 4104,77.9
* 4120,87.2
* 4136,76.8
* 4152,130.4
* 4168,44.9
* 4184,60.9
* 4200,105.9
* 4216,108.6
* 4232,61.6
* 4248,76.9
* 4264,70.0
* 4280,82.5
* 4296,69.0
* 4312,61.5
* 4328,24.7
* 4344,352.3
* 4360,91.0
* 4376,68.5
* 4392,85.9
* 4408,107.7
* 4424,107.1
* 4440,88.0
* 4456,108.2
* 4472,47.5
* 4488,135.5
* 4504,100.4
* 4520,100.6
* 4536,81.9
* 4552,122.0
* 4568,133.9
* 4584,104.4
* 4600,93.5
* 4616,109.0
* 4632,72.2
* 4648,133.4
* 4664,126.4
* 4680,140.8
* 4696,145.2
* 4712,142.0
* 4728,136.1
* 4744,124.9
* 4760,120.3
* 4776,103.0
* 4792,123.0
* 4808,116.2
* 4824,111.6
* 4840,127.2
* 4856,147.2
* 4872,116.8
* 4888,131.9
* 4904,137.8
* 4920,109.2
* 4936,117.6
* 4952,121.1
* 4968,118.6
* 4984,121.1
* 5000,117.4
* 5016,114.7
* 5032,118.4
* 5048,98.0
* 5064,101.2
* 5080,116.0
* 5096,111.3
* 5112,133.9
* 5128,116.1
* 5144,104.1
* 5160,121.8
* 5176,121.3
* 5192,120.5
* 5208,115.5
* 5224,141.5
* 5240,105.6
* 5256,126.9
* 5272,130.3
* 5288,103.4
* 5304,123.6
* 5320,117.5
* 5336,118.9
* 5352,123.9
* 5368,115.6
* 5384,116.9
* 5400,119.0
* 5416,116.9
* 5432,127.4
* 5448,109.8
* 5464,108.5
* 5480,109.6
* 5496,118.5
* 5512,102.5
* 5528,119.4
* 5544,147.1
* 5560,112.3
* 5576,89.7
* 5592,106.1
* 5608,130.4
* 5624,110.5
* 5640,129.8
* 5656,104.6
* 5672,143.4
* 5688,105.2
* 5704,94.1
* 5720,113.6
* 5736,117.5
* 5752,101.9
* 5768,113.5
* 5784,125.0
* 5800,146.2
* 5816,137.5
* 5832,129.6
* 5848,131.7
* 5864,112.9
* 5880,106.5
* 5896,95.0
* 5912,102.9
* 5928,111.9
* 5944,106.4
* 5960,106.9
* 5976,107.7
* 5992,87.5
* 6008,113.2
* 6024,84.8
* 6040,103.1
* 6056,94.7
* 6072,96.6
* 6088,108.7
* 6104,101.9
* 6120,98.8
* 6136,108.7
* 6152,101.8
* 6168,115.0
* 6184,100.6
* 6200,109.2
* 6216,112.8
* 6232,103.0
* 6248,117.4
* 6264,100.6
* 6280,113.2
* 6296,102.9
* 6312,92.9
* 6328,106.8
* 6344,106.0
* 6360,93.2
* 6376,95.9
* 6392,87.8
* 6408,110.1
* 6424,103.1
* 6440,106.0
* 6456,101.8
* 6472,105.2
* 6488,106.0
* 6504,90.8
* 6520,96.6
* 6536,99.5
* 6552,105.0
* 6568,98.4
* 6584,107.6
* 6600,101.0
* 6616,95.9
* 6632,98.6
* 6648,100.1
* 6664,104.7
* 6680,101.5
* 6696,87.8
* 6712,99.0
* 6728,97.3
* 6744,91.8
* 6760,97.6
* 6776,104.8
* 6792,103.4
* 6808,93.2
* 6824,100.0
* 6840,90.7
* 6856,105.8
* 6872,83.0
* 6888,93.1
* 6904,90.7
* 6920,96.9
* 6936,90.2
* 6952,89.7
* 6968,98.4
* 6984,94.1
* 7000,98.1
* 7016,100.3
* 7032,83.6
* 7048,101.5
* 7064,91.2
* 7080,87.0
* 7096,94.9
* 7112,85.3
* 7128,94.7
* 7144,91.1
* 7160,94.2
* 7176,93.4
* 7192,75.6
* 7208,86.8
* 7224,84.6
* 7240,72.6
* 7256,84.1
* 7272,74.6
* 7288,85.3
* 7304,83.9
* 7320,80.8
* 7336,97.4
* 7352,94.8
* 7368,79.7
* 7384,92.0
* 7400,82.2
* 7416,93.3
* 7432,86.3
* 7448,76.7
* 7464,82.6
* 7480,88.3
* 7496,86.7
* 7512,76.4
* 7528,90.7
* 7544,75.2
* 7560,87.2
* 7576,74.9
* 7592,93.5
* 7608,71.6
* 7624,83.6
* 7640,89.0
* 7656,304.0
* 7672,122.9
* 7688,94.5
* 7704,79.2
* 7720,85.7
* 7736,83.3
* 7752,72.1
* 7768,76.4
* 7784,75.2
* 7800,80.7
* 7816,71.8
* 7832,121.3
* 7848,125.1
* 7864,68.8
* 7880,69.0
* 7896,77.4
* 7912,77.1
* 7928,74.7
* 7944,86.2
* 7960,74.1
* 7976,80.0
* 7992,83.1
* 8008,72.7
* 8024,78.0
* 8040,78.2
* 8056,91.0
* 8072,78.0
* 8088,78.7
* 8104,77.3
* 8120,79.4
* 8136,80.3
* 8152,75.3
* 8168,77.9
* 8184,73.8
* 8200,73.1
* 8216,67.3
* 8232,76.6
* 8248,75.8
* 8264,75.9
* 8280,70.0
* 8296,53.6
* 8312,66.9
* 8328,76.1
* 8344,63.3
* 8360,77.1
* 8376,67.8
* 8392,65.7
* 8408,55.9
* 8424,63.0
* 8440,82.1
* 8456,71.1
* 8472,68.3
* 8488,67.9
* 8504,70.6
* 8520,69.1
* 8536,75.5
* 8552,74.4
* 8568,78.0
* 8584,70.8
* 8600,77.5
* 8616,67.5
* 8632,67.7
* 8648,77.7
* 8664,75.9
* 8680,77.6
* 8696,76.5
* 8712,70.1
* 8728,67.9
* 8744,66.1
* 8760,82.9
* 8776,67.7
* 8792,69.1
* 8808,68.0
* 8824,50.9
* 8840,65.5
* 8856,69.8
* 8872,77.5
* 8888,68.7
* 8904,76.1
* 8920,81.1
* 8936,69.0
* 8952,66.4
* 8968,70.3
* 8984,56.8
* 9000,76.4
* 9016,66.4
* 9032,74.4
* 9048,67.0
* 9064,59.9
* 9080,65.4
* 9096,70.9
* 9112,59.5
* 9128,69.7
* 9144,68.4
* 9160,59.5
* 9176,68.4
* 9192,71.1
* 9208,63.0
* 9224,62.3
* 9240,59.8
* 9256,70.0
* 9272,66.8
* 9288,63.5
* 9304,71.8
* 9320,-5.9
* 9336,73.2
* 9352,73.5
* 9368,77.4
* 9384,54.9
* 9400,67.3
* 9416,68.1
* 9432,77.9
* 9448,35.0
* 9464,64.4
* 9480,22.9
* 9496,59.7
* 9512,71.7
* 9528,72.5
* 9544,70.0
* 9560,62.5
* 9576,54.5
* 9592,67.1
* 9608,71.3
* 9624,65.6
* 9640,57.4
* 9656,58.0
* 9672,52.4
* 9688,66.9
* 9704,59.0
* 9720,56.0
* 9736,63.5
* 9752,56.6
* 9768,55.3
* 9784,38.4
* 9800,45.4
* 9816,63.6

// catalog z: 0.17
